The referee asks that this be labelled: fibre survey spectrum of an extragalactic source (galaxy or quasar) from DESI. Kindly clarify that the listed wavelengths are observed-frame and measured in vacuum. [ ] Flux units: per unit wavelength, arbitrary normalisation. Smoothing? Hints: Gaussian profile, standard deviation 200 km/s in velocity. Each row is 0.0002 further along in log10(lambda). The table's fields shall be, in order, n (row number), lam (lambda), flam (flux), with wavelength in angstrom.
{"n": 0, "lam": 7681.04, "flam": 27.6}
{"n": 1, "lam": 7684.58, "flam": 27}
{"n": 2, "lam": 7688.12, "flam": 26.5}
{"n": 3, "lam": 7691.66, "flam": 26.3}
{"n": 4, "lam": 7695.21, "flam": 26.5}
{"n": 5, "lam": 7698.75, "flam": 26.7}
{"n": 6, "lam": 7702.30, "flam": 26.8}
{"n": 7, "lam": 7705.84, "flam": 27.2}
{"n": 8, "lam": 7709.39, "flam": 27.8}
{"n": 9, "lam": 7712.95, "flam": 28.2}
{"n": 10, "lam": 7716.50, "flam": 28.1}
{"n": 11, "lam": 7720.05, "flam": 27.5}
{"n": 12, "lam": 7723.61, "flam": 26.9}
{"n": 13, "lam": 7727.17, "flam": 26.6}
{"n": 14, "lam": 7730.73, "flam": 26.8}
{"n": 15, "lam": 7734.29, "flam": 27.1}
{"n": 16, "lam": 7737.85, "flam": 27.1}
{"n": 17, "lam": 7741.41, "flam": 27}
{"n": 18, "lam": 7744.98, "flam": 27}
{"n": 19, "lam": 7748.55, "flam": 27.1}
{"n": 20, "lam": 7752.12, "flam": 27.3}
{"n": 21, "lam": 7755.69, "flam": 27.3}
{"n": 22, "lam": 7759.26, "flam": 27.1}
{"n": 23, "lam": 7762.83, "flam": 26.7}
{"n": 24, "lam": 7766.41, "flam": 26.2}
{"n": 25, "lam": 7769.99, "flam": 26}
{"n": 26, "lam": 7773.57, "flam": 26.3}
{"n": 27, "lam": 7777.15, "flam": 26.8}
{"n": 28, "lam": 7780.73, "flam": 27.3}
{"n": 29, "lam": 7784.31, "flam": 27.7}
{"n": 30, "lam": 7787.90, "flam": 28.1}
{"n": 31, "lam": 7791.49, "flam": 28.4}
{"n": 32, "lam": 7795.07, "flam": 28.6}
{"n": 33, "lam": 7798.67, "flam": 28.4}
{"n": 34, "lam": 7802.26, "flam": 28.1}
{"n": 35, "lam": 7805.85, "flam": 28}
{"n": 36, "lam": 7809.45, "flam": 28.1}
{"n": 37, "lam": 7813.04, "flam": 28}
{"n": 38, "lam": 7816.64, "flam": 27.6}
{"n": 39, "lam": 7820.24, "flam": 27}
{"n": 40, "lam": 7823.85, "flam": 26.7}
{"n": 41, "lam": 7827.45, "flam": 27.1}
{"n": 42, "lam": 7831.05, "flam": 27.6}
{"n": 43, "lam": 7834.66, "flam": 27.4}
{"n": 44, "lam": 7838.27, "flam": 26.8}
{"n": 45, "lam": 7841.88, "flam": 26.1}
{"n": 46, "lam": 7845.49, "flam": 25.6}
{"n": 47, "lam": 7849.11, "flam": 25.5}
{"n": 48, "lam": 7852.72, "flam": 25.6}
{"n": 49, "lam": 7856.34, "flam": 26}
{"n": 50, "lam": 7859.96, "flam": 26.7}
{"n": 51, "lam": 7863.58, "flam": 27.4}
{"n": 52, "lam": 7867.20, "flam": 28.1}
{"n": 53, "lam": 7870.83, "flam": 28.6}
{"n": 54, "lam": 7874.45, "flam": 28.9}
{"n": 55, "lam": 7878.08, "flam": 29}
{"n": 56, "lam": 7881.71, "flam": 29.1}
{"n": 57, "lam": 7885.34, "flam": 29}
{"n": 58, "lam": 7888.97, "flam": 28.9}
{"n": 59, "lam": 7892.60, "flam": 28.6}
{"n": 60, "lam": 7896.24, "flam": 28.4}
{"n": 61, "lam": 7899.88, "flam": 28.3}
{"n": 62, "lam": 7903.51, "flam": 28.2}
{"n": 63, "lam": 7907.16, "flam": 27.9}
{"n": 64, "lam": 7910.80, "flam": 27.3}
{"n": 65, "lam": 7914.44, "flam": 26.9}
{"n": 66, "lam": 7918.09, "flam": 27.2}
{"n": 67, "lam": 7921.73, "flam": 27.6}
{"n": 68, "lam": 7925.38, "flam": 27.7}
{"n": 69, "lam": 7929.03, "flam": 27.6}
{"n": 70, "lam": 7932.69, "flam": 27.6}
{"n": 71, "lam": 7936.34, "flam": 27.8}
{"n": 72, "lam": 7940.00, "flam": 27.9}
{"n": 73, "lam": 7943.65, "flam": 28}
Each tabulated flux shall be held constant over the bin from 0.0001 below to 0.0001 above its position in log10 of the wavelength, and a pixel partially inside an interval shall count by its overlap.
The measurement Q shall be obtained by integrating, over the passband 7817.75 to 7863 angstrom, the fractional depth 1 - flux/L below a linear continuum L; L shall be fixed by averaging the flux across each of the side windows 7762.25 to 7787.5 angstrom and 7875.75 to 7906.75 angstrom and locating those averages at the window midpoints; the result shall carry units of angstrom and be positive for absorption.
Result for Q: 2.1 angstrom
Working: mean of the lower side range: 26.8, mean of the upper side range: 28.6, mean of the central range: 26.5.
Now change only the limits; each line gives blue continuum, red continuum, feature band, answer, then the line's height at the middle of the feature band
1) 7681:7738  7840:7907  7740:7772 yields 0.5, 27.2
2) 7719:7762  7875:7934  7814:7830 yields 0.2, 27.6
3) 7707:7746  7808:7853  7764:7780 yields 0.4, 27.1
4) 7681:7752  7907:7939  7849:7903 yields -1.1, 27.4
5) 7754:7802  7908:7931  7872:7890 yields -1.0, 27.4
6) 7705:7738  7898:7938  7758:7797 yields 0.3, 27.4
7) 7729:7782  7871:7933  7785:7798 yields -0.5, 27.2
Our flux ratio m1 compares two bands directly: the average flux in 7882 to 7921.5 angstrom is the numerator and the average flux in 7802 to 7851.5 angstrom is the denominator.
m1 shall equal 1.04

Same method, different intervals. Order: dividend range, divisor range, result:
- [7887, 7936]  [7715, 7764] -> 1.03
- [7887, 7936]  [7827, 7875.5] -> 1.03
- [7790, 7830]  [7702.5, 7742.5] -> 1.02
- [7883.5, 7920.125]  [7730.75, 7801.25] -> 1.03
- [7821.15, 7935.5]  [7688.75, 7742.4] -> 1.02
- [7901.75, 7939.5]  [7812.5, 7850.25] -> 1.03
